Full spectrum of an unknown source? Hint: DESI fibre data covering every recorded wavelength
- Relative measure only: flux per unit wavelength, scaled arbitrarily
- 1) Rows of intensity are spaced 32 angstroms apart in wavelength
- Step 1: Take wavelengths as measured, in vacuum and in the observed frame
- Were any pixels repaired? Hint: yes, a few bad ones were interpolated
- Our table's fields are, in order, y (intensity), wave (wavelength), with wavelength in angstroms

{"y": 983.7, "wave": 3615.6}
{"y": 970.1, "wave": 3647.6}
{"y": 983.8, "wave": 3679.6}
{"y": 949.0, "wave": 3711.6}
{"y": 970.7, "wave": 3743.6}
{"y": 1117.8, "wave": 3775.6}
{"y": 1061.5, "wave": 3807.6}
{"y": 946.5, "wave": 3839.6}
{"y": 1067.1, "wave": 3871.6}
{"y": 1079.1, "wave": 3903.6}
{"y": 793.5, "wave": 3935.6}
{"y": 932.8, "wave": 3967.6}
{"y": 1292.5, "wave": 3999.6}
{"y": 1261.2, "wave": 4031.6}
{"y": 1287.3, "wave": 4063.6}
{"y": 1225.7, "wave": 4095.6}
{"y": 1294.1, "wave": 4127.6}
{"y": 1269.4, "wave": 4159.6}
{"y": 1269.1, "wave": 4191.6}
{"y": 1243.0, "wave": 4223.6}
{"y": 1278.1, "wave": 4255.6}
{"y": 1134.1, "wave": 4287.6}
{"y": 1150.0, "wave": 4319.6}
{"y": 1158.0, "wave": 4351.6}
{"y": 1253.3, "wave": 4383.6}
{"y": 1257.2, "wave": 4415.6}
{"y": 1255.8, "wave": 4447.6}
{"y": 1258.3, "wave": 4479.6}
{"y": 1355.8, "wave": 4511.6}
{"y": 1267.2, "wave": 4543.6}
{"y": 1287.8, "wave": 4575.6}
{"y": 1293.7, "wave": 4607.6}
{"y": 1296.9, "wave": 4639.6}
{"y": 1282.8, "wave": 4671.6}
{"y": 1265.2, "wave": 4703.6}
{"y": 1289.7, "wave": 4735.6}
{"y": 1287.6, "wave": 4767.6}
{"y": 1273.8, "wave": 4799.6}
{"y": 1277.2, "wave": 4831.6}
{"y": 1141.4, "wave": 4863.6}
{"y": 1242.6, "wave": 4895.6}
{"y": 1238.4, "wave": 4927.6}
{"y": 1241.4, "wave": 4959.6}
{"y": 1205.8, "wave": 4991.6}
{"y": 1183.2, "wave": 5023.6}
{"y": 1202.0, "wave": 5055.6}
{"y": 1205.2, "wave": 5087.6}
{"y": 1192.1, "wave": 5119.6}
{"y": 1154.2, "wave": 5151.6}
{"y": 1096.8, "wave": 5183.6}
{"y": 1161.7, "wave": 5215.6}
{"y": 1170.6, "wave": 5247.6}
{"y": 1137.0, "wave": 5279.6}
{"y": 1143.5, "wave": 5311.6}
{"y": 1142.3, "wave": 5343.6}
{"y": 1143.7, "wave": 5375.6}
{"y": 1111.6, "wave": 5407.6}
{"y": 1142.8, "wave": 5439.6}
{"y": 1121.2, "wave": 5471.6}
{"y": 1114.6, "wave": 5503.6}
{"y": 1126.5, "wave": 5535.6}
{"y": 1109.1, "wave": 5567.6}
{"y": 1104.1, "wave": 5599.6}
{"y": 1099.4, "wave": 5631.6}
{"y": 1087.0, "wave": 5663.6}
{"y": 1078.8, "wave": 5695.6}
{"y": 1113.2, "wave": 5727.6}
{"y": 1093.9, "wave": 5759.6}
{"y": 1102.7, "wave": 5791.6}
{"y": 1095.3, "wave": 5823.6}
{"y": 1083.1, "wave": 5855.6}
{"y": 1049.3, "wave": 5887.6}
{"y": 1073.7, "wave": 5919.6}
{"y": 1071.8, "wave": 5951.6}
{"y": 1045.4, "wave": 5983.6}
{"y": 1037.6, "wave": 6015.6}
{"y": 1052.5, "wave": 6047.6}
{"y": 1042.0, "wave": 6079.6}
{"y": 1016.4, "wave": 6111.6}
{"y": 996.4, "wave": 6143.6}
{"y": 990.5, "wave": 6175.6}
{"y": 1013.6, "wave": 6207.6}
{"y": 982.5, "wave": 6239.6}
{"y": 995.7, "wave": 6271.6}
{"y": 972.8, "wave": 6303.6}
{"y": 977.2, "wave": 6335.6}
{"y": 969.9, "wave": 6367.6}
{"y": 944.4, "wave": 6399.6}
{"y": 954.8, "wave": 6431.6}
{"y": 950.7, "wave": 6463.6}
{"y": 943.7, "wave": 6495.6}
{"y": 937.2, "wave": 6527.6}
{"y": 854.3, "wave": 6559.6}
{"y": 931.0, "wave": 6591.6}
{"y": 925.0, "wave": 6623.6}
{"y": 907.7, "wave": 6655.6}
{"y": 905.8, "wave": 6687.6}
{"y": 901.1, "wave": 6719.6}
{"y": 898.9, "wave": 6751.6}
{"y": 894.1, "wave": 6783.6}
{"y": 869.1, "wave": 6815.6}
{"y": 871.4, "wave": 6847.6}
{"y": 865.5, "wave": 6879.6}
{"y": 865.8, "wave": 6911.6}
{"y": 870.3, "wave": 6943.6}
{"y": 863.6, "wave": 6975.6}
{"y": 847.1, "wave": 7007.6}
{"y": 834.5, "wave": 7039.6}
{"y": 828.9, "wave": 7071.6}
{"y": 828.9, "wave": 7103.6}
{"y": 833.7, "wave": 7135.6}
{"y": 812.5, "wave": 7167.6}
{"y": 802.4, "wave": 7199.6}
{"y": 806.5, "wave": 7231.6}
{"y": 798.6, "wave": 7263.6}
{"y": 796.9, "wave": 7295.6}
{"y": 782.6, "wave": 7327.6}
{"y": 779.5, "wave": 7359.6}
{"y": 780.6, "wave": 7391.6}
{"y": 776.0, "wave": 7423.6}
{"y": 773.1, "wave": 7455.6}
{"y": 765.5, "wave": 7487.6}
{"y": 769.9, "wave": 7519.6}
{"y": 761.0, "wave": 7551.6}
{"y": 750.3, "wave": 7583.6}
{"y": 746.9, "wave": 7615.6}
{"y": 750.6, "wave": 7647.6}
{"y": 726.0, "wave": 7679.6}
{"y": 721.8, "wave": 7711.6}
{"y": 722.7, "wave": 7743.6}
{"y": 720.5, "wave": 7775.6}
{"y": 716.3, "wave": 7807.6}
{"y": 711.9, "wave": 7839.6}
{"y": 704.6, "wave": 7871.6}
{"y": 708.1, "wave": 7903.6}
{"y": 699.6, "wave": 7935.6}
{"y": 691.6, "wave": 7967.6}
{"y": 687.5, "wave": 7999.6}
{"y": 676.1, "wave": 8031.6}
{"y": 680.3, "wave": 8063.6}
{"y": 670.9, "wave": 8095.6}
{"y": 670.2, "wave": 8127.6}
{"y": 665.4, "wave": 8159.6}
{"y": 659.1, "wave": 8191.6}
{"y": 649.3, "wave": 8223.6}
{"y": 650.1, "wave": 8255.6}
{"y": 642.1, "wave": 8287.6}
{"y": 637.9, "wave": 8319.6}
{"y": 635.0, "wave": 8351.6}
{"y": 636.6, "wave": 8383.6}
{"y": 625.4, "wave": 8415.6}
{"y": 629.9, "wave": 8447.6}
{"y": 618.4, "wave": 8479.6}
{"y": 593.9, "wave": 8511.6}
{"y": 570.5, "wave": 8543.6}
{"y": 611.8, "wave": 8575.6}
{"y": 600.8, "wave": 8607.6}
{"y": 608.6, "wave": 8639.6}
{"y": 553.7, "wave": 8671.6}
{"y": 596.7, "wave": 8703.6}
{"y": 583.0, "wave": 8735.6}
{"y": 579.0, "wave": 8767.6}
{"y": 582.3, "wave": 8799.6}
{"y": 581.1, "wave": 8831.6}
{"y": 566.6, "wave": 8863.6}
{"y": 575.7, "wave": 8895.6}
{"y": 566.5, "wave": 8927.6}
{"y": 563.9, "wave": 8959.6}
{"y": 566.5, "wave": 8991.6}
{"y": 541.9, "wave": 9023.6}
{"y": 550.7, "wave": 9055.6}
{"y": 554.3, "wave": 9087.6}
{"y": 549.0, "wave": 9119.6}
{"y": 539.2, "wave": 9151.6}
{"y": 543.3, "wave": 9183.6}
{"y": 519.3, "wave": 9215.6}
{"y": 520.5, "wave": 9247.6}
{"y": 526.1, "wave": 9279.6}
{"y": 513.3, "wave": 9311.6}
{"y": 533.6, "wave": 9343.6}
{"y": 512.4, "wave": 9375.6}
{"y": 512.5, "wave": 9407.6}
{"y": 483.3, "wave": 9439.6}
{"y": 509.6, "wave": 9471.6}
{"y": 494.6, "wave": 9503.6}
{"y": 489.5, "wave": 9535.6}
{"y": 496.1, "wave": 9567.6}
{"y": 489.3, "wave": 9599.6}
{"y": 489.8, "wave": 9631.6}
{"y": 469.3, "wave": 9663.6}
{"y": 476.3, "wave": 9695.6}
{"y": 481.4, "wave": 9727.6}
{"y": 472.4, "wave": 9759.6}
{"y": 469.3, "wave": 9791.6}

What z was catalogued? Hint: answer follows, 0.000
